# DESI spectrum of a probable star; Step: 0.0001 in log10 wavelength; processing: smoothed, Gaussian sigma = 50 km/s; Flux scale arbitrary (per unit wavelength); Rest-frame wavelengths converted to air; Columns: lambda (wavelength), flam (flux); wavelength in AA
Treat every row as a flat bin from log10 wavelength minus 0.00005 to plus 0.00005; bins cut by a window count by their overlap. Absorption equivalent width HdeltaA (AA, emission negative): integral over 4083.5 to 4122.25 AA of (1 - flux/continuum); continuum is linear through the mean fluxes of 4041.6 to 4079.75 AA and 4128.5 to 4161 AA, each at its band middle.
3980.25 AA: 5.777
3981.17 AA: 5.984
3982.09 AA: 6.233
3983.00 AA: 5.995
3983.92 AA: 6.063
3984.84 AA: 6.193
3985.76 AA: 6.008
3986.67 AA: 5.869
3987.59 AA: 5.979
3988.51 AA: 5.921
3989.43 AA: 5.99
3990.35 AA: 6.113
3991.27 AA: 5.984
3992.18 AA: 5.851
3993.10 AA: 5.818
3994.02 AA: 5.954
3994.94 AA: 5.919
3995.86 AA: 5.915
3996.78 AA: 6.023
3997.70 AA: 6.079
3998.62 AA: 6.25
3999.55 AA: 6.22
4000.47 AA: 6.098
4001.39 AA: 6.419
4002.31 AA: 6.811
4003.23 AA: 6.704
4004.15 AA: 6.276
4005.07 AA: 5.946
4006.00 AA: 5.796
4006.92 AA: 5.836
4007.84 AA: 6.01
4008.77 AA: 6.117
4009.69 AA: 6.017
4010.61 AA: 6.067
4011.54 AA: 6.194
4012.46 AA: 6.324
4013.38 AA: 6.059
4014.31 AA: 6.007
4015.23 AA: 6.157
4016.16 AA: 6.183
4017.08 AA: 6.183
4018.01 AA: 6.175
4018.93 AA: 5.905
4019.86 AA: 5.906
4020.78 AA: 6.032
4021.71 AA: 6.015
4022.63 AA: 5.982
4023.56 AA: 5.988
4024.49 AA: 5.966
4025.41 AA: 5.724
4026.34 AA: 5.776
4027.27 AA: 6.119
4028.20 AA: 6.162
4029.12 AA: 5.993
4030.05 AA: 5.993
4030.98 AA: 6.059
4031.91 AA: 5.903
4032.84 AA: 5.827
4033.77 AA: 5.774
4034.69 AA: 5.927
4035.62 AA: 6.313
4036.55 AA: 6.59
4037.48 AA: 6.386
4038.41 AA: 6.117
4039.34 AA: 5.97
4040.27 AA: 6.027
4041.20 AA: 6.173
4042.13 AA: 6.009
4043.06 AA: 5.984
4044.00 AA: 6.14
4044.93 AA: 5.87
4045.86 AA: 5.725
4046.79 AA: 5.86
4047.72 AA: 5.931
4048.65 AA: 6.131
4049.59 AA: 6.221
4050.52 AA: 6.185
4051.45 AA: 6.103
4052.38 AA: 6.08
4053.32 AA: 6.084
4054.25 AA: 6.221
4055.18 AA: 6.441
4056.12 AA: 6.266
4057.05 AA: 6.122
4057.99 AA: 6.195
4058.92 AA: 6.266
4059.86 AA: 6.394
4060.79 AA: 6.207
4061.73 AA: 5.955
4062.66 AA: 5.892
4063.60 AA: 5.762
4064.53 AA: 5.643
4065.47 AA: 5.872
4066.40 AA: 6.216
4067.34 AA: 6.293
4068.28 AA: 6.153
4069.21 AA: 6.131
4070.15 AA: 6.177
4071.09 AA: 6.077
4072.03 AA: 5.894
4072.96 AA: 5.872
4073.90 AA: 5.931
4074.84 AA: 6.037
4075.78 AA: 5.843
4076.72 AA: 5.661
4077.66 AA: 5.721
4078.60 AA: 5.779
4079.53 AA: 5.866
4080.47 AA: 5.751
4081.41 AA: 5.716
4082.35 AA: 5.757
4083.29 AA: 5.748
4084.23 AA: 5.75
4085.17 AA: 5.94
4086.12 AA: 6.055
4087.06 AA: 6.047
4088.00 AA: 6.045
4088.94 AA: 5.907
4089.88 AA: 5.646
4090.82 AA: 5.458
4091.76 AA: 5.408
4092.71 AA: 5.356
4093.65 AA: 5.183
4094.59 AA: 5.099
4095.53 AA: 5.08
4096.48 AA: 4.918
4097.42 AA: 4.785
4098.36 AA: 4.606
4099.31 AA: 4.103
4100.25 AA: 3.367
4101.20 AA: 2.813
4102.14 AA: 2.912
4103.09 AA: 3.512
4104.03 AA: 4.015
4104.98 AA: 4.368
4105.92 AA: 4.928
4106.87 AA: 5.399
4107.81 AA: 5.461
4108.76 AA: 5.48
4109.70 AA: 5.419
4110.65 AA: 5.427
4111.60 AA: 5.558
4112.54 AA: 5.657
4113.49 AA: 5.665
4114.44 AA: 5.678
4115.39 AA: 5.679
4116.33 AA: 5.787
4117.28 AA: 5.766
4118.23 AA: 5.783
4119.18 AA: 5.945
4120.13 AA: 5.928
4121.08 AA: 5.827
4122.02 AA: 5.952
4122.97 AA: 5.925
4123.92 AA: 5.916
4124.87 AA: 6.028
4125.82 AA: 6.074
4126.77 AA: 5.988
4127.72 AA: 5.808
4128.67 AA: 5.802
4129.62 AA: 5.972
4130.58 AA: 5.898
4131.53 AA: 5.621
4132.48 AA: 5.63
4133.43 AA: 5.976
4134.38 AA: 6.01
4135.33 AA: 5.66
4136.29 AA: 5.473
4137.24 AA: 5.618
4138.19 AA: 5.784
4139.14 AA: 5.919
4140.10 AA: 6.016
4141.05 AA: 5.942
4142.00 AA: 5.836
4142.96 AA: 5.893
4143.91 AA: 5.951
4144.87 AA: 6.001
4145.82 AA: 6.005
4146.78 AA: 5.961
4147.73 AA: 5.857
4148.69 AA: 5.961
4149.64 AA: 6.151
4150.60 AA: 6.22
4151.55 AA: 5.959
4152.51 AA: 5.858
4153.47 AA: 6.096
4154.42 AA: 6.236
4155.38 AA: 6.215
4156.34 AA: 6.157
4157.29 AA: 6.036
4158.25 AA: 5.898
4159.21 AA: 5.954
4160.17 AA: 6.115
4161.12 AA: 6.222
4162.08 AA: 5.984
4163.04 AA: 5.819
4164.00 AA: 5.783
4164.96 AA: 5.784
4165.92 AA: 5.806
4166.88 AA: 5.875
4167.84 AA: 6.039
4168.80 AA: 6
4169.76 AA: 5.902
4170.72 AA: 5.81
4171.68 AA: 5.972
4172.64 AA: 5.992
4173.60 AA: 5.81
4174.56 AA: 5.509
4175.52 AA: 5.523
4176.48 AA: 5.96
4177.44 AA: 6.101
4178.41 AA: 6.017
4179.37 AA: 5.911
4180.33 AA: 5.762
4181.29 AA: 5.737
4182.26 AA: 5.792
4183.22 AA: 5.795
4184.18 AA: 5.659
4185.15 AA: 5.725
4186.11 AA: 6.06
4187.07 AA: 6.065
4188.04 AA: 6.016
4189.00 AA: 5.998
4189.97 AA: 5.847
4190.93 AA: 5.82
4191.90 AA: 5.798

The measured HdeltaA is 5.0 AA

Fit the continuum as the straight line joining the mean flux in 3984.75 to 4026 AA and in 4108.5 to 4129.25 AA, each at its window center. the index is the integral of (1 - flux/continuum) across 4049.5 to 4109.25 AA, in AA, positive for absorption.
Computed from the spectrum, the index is 3.3 AA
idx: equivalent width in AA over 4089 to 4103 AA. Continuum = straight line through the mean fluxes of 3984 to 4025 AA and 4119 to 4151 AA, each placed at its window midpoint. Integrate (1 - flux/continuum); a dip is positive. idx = 3.11 AA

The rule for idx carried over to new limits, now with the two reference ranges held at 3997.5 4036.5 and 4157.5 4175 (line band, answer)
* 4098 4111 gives 3.4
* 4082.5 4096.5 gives 0.9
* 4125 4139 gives 0.3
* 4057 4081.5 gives 0.2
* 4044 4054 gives 0.0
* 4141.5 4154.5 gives -0.1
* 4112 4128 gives 0.3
